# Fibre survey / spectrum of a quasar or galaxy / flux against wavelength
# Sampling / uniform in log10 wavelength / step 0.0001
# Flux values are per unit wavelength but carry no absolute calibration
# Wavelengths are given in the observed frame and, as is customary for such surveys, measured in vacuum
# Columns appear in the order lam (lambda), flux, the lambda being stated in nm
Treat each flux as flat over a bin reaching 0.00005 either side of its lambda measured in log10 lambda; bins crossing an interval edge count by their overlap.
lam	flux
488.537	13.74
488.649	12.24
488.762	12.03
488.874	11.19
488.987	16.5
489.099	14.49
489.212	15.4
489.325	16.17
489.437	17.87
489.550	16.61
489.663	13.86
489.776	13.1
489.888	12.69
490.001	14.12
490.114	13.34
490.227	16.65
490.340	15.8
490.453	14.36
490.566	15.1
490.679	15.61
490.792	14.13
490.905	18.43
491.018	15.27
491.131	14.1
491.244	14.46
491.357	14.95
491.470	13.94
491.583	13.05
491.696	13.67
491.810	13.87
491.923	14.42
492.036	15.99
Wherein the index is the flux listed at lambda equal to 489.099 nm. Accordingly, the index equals 14.49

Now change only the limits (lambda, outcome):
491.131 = 14.1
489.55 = 16.61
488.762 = 12.03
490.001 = 14.12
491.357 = 14.95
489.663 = 13.86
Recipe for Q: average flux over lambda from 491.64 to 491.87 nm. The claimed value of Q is 13.7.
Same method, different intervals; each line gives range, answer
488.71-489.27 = 13.9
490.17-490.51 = 15.6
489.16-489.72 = 16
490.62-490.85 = 14.9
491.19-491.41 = 14.7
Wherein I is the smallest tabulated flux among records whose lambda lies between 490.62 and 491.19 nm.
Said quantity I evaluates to 14.1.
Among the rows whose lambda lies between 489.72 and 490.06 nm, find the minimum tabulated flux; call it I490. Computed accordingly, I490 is 12.69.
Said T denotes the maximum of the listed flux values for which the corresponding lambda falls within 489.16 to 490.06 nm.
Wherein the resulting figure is 17.87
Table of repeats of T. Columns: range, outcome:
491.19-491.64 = 14.95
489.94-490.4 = 16.65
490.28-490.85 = 15.8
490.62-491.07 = 18.43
